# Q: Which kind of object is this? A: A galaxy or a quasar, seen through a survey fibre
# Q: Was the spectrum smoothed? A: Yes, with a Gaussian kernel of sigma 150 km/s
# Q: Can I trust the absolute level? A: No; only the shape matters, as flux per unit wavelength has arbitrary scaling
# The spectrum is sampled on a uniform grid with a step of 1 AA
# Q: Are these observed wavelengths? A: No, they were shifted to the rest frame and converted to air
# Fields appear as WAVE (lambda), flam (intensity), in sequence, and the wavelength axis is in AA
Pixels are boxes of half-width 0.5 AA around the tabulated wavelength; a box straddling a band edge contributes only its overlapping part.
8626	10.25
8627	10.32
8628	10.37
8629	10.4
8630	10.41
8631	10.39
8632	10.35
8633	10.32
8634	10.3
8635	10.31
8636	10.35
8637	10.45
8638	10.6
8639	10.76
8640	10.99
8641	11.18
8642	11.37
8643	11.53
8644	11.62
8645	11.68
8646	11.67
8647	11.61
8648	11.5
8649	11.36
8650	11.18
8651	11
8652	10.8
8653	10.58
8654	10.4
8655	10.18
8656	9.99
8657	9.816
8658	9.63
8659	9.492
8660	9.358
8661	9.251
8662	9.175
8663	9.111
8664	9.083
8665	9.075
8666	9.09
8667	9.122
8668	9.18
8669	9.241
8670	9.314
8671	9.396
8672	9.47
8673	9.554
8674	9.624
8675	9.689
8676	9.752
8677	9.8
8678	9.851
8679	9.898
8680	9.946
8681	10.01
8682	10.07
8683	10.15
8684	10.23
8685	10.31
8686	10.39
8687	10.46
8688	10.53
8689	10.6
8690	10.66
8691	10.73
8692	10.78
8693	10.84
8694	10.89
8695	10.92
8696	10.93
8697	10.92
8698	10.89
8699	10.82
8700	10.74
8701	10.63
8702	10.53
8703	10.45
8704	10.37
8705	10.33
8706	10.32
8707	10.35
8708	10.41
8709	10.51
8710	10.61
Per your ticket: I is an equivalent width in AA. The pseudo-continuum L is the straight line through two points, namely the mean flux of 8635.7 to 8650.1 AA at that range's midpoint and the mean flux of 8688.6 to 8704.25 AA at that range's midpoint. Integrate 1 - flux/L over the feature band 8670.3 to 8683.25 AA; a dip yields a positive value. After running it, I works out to 1.3 AA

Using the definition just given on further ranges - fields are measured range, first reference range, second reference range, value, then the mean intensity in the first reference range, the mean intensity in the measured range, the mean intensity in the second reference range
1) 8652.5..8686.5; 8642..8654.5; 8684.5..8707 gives 4.0 AA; 11.2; 9.68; 10.6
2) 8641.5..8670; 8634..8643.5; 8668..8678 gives -0.1 AA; 10.8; 10.2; 9.54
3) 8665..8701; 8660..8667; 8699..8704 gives -0.9 AA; 9.15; 10.1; 10.6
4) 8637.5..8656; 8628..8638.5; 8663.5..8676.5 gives -2.0 AA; 10.4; 11.1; 9.35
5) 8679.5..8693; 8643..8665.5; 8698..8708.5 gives 0.1 AA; 10.4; 10.4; 10.5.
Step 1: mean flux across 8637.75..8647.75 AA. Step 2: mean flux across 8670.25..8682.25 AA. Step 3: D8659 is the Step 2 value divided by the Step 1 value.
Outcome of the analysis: 0.9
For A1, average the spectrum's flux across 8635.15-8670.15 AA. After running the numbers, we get 10.3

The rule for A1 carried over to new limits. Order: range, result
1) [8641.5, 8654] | 11.3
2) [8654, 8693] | 9.81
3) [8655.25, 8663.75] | 9.49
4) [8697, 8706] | 10.6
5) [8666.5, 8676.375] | 9.43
